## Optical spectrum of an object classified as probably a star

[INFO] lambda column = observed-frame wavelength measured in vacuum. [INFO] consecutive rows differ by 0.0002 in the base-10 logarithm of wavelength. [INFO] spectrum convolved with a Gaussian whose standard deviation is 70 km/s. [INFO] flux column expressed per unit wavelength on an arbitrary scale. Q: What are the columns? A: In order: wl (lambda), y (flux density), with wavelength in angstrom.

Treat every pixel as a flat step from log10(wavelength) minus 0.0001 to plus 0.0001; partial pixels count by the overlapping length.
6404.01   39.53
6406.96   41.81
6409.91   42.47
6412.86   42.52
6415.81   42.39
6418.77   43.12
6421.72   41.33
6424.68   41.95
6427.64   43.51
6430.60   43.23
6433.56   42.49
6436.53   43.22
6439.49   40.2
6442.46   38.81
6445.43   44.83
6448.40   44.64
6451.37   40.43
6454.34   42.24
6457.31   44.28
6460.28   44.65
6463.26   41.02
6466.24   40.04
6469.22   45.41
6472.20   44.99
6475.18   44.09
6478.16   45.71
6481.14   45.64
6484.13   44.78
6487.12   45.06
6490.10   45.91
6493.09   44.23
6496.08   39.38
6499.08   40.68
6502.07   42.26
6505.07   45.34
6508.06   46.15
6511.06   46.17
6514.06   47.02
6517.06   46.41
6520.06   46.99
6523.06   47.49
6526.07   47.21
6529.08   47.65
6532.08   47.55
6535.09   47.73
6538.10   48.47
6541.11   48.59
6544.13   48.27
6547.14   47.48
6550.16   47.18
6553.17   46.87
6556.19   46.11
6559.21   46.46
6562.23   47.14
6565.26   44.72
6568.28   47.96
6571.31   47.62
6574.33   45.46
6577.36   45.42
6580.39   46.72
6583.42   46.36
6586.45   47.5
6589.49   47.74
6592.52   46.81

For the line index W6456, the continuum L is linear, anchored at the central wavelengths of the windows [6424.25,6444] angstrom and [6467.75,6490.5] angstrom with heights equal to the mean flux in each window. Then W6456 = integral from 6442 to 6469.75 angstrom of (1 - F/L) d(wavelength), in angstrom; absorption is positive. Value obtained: 0.5 angstrom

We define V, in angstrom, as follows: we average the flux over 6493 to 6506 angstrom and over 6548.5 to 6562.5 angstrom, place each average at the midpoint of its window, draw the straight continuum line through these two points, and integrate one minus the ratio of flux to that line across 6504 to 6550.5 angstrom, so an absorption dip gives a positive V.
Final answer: -3.05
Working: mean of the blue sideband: 42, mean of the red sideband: 46.7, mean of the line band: 47.3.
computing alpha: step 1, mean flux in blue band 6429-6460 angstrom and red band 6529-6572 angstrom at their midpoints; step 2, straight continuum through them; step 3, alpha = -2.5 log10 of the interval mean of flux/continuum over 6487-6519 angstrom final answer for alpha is 0.02 mag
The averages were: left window 42.5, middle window 44.4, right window 47.3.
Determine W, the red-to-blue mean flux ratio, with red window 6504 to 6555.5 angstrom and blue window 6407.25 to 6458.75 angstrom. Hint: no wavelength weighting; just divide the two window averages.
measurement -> 1.1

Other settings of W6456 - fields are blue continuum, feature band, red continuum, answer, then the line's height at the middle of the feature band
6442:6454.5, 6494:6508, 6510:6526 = 1.03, 45.8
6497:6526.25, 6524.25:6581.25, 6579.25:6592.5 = -0.97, 46.3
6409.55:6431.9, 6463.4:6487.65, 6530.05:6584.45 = 0.06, 44.4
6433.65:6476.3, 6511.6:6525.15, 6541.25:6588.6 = -0.55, 45.1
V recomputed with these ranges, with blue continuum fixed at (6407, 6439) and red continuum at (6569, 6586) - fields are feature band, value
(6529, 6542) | -0.7 angstrom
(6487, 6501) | 0.5 angstrom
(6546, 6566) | -0.3 angstrom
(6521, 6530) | -0.5 angstrom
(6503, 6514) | -0.3 angstrom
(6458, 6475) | 0.1 angstrom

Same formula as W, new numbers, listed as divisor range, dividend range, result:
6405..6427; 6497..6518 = 1.06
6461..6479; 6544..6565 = 1.08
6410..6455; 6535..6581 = 1.11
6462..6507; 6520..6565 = 1.08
